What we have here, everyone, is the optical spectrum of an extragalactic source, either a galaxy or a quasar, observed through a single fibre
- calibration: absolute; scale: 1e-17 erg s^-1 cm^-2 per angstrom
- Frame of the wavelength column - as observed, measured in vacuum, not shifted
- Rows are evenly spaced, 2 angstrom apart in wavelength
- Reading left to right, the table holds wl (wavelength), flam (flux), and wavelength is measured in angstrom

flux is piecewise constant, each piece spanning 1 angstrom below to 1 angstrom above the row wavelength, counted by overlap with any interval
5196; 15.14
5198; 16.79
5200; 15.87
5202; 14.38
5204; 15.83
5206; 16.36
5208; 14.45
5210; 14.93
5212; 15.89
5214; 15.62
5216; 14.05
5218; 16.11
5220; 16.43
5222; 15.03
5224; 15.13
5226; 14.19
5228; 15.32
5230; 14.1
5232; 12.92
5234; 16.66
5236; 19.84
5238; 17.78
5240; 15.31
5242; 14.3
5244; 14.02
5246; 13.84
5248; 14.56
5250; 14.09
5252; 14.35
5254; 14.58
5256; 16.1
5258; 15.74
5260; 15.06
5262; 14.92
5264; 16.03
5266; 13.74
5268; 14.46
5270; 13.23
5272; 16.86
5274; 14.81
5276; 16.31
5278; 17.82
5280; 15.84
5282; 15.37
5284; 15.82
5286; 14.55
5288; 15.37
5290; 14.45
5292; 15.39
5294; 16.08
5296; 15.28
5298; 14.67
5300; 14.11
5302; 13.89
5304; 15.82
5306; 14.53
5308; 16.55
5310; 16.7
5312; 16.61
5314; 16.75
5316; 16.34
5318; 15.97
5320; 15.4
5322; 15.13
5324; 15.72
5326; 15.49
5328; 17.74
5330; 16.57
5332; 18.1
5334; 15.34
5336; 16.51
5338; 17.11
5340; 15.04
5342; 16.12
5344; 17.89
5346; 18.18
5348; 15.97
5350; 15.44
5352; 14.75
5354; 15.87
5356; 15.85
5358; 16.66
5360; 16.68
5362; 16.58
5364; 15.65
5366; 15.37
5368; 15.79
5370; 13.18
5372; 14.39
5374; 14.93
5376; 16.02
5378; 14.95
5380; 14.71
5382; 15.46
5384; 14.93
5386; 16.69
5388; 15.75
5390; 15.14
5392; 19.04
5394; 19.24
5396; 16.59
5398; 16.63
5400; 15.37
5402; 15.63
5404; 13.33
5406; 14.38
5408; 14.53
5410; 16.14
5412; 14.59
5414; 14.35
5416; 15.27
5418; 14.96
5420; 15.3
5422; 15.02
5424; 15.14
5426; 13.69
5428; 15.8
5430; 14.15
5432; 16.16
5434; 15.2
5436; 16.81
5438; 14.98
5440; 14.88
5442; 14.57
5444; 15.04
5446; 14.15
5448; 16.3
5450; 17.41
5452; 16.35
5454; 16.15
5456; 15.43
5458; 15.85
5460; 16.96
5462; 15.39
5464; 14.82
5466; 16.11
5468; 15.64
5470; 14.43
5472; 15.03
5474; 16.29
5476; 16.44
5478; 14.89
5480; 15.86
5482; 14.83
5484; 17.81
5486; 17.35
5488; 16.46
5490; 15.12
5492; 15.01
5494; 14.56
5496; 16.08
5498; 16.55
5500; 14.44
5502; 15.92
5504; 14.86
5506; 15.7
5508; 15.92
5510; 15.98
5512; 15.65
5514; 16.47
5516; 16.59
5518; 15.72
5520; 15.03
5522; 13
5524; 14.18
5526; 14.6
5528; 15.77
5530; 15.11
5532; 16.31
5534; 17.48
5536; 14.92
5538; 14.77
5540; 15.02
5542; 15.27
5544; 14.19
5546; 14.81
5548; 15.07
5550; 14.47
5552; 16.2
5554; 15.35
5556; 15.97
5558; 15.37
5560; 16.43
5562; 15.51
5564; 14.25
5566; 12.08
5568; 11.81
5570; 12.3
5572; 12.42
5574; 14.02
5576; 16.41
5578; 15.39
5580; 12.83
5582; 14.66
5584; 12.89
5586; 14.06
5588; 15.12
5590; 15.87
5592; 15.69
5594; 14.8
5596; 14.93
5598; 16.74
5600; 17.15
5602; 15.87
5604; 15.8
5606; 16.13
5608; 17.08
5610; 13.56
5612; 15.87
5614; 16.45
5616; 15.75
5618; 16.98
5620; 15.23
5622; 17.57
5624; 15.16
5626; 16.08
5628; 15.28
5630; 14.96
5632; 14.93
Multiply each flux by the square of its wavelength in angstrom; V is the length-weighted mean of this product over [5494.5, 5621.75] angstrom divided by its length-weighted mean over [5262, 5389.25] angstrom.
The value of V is 1.1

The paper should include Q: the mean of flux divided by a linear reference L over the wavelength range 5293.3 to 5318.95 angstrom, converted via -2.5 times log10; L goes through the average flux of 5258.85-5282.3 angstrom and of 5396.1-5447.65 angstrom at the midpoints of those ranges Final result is -0.02 mag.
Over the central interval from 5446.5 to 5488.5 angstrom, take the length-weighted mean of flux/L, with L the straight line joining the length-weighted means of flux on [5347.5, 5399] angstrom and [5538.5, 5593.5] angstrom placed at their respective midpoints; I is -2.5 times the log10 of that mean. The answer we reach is -0.05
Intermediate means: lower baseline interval 15.9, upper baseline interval 14.6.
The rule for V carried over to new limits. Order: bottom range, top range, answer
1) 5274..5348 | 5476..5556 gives 1.05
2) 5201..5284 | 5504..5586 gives 1.09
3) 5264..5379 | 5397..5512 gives 1.03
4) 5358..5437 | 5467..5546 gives 1.04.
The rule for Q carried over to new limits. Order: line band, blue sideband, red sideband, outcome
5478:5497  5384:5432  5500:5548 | -0.03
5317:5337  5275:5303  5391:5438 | -0.05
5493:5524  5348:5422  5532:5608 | -0.02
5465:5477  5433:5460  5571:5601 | -0.01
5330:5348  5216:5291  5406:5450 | -0.10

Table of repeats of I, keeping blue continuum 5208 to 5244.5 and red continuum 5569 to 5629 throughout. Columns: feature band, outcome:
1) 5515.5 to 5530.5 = 0.026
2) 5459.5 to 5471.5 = -0.011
